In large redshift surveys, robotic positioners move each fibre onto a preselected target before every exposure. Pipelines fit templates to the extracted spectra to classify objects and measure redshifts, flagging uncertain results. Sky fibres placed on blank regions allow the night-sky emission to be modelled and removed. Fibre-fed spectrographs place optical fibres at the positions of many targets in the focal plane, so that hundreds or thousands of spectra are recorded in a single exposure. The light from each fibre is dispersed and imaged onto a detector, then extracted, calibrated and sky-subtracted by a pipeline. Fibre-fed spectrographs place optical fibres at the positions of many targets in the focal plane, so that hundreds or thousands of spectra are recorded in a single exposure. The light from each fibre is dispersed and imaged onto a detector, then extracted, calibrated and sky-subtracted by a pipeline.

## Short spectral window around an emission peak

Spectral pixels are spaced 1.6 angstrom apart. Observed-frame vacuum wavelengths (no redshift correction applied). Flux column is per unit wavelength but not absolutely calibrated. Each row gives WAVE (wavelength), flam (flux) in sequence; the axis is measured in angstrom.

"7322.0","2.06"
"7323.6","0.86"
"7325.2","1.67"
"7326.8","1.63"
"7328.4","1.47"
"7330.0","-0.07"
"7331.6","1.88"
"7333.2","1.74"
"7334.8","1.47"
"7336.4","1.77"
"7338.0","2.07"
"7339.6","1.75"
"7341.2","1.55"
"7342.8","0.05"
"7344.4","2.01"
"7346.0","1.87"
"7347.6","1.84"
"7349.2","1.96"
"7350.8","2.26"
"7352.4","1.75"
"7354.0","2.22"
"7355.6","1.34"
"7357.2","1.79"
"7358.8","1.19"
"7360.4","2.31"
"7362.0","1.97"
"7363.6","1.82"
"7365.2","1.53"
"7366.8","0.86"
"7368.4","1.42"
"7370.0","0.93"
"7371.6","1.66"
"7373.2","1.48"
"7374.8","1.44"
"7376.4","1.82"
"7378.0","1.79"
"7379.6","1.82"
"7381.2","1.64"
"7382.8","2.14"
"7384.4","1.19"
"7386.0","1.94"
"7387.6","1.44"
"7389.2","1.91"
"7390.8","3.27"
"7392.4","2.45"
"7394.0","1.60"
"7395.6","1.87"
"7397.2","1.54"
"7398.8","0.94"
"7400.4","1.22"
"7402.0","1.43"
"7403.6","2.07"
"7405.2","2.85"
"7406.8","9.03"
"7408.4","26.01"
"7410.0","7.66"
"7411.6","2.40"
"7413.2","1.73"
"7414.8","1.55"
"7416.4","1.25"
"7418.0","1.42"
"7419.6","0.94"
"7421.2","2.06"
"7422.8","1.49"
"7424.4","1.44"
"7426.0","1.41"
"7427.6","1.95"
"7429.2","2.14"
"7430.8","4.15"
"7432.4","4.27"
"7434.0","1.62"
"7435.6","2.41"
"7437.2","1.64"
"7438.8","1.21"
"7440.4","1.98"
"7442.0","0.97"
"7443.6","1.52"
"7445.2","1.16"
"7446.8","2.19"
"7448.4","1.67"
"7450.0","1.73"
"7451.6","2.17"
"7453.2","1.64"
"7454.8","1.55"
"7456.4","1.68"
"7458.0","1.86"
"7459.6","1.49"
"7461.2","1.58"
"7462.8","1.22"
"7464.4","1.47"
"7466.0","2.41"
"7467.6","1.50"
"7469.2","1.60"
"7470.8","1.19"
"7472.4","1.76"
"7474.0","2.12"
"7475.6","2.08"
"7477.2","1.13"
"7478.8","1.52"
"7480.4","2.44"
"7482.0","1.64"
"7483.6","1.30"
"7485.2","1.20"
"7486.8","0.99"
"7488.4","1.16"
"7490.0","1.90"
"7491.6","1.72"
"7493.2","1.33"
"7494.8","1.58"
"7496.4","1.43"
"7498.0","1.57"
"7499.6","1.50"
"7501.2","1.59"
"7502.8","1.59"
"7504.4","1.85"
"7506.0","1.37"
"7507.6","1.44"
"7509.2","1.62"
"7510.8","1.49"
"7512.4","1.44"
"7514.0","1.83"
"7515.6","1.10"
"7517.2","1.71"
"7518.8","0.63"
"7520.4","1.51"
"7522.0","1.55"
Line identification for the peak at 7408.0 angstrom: H-alpha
